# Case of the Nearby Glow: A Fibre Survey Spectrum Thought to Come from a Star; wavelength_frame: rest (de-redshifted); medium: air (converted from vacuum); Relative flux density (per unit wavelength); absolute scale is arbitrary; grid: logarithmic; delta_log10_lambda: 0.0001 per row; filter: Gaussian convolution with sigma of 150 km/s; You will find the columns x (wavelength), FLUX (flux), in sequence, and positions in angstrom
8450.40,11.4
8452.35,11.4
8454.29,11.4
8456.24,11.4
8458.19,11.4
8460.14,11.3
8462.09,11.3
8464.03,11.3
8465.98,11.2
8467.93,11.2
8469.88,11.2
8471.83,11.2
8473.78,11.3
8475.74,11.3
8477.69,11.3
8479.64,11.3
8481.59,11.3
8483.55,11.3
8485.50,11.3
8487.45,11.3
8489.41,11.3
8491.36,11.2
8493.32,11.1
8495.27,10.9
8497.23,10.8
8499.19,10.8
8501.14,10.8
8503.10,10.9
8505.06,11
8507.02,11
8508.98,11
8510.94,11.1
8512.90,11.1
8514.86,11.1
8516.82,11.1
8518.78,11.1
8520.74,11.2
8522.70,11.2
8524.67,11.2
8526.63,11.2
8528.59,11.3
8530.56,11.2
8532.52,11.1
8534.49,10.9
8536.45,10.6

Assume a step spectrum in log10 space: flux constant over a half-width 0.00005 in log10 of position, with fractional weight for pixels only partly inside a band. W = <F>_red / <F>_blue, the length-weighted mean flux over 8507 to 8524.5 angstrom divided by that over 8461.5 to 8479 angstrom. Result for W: 0.99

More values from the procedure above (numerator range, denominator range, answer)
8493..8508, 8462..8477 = 0.97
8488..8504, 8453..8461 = 0.97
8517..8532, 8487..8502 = 1.02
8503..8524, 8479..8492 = 0.98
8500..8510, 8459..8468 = 0.97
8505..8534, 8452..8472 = 0.98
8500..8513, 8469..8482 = 0.97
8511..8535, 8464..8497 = 0.99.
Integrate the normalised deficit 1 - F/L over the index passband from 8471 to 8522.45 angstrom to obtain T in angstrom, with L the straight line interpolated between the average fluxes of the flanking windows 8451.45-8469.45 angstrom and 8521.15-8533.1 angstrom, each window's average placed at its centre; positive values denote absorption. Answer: 0.6 angstrom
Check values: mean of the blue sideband 11.3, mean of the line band 11.1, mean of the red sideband 11.2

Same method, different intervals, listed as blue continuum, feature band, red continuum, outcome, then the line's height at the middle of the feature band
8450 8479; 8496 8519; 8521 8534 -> 0.5 angstrom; 11.2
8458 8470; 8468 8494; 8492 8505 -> -0.4 angstrom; 11.1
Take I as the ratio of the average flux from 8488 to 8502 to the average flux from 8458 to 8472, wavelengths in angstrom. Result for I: 0.98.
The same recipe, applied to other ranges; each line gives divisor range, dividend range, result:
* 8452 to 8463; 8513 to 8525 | 0.98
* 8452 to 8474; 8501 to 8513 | 0.97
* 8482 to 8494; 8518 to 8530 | 1.00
